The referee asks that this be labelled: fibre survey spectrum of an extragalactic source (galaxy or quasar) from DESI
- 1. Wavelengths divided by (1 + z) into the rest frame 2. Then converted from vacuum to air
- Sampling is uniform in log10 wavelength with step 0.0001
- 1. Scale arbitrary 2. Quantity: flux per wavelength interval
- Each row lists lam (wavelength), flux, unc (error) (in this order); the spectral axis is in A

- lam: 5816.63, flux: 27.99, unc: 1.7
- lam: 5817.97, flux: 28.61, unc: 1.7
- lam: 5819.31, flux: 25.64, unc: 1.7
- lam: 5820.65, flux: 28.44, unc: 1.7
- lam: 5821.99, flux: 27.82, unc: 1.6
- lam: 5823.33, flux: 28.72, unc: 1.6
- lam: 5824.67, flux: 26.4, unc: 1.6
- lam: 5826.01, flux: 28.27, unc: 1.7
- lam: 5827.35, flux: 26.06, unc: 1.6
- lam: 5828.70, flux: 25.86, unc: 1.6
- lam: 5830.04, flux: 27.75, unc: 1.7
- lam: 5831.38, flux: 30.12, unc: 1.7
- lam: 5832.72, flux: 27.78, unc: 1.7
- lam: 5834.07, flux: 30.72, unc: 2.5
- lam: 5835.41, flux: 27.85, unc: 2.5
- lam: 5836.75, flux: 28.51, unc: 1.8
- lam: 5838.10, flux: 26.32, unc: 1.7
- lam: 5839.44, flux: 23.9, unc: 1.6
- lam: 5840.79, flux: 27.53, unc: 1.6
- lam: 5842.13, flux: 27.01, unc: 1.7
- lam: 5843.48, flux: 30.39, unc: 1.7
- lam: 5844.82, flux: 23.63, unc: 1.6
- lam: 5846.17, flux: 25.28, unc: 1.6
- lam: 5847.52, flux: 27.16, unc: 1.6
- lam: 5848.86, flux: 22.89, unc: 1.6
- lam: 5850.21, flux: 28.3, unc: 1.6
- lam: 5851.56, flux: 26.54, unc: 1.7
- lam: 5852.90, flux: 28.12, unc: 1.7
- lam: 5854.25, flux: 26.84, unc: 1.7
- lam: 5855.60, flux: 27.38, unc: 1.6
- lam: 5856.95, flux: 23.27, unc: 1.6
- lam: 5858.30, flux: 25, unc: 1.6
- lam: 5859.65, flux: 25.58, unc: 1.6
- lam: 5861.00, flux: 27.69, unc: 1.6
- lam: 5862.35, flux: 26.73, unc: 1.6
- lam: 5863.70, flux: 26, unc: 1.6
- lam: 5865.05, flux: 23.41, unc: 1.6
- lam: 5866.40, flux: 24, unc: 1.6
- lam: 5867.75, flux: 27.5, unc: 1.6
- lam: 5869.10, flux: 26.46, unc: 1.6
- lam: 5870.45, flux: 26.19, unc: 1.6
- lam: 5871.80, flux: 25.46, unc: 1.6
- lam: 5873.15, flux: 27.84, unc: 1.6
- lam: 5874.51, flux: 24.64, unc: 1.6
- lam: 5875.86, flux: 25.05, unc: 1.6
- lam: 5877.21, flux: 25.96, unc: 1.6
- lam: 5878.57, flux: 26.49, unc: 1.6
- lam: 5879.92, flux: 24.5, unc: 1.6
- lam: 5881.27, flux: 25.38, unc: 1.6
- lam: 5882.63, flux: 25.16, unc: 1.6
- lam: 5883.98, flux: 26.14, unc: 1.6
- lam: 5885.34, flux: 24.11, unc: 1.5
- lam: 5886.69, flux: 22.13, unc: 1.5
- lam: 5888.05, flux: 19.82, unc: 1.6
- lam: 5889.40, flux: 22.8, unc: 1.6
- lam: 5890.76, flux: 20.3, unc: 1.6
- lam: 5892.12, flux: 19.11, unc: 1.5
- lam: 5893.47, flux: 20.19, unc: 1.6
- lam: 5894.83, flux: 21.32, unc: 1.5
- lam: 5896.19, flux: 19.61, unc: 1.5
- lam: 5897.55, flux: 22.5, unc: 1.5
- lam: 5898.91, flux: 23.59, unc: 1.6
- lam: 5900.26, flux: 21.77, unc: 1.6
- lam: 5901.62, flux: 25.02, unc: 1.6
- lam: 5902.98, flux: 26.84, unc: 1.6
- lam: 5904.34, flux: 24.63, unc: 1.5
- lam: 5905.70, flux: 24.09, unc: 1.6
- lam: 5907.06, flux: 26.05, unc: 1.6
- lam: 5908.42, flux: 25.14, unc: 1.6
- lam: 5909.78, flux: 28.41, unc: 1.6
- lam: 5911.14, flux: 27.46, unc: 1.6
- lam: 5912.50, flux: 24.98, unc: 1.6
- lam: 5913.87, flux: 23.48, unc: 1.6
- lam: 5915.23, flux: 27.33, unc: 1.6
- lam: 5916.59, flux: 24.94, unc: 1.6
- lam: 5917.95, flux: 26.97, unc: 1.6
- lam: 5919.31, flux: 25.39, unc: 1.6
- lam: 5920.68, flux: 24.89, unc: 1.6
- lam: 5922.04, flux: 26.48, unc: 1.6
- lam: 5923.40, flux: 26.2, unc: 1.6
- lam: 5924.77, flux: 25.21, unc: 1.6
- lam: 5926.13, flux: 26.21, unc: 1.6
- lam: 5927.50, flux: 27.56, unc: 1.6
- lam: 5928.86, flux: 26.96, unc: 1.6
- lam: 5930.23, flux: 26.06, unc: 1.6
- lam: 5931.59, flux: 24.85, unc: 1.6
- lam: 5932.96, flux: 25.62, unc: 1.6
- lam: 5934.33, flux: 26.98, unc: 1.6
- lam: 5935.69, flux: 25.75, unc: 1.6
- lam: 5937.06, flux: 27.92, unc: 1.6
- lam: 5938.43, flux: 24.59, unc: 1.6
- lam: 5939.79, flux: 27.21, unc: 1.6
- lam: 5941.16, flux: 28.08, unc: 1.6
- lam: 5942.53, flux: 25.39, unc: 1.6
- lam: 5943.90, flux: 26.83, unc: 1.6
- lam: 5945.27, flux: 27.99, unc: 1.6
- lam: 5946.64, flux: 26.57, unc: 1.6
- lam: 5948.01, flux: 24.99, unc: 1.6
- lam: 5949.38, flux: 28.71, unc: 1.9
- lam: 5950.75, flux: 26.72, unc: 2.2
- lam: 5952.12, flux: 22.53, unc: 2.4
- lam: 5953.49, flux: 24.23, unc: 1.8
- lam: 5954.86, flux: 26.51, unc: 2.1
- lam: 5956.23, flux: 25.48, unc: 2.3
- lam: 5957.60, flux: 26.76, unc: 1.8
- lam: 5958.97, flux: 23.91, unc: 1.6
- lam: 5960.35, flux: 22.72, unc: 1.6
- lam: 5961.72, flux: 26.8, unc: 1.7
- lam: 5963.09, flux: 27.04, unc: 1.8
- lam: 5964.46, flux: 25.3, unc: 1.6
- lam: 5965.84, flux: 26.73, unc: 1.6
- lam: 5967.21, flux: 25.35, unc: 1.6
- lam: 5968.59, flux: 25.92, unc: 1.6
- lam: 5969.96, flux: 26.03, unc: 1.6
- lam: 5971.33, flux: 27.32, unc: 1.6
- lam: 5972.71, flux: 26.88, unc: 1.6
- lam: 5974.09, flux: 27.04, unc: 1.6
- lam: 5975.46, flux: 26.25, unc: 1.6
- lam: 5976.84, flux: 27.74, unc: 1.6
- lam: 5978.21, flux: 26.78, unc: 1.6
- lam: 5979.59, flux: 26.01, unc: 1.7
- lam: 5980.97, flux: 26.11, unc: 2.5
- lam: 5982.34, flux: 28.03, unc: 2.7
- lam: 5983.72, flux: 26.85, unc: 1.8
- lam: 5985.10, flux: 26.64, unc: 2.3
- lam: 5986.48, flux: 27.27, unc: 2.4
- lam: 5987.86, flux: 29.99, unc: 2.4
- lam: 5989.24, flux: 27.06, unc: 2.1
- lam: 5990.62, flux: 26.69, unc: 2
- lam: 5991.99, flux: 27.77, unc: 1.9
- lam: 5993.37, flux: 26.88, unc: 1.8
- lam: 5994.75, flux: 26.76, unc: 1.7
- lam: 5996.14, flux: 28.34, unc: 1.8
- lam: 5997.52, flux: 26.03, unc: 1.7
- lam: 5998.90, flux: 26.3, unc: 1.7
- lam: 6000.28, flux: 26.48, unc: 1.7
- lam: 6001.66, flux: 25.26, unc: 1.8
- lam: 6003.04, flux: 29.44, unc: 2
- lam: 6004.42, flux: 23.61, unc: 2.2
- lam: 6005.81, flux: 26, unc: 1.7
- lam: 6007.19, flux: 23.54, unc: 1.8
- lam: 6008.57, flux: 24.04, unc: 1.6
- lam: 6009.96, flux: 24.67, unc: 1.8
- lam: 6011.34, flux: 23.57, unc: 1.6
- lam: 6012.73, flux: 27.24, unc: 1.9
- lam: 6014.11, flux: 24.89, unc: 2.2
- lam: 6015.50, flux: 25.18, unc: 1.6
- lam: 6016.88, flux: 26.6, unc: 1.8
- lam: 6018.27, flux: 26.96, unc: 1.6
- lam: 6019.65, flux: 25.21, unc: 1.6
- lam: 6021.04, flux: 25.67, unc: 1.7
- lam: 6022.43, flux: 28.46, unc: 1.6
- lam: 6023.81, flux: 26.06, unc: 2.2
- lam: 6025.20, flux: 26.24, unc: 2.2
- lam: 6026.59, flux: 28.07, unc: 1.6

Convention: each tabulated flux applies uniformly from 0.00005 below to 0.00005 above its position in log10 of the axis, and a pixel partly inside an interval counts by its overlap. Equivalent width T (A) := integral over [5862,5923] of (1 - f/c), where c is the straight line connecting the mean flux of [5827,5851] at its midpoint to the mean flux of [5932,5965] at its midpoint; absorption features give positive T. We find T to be 4.5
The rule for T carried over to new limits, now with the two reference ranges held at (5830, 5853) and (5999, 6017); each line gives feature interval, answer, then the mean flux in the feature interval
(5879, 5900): 3.31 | 22.5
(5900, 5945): 0.59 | 26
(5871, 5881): 0.42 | 25.7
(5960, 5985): -0.63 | 26.4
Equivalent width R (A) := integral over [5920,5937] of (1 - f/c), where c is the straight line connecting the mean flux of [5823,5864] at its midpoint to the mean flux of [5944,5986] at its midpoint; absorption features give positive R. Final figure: 0.2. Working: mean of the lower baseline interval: 26.9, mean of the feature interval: 26.1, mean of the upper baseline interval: 26.2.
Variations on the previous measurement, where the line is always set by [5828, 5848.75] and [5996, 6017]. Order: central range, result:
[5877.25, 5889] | 1.10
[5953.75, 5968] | 0.23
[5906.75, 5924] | 0.32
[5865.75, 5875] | 0.29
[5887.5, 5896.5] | 2.09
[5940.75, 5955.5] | -0.02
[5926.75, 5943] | -0.09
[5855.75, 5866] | 0.58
